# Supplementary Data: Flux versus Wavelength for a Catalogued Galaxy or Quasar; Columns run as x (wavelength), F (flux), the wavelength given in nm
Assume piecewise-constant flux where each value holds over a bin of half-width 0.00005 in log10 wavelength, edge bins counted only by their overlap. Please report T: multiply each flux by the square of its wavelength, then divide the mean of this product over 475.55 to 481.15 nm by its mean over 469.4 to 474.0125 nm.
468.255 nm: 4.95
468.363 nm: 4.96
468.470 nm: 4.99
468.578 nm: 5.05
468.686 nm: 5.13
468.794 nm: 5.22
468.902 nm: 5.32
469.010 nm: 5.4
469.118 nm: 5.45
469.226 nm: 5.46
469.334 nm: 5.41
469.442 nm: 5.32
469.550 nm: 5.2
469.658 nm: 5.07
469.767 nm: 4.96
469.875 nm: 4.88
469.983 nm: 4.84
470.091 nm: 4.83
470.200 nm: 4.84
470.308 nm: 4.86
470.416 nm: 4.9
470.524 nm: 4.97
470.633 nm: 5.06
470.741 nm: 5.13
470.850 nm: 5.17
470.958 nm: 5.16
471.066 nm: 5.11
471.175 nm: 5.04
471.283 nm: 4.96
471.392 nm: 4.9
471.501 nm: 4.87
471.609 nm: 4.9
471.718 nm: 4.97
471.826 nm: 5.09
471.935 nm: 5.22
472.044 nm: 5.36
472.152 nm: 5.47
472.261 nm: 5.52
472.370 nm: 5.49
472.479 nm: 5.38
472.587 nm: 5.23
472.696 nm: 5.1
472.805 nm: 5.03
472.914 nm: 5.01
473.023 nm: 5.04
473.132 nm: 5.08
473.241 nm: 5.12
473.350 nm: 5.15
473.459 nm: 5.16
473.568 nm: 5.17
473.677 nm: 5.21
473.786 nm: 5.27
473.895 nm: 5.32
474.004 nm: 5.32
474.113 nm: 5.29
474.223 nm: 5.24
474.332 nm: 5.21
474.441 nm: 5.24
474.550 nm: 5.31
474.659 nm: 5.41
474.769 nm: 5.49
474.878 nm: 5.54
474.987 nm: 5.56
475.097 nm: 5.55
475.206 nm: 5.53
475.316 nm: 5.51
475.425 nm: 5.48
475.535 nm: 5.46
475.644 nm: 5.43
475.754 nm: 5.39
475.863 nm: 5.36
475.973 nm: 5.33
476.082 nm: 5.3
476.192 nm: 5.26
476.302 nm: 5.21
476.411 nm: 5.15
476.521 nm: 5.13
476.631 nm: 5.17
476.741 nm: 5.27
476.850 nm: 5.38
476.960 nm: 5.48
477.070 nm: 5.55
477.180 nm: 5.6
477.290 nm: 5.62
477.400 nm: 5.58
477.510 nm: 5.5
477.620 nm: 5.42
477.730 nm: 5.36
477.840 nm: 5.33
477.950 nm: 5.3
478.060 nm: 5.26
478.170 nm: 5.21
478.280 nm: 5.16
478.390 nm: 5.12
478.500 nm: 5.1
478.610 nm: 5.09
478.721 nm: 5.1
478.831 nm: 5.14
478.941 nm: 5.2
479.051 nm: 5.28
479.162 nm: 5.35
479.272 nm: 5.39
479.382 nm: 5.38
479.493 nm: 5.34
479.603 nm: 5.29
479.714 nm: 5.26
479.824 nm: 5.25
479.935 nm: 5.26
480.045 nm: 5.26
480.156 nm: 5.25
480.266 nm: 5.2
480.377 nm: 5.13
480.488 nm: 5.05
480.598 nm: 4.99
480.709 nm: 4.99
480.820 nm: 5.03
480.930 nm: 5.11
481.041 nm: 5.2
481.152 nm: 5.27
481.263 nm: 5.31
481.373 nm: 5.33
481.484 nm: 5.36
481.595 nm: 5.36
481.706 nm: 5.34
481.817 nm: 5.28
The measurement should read 1.06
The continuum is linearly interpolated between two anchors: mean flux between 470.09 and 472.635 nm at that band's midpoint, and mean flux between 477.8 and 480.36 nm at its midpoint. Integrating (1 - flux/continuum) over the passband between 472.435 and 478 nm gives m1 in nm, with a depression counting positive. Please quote -0.16 nm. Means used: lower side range 5.11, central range 5.32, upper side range 5.24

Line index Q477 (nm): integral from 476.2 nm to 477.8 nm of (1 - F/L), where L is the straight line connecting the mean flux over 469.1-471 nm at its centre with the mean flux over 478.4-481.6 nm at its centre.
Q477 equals -0.07 nm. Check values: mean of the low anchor 5.08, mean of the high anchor 5.21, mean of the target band 5.38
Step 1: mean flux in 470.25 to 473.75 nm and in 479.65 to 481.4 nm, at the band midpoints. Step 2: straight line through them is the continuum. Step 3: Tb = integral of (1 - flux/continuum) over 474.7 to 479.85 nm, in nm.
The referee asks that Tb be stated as -0.19 nm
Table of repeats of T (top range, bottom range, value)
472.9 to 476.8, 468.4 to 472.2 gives 1.06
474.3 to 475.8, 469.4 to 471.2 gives 1.11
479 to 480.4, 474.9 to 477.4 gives 0.99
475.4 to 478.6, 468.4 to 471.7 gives 1.08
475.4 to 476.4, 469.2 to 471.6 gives 1.09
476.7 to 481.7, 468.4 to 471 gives 1.08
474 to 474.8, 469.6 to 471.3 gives 1.08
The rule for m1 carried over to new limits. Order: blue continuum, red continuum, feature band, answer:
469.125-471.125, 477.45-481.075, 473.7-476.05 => -0.11 nm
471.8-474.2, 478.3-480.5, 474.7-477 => -0.07 nm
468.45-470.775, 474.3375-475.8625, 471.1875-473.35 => 0.05 nm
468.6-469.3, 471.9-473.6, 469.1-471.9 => 0.12 nm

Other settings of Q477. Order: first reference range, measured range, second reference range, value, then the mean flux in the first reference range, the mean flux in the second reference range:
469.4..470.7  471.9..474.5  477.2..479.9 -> -0.07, 4.98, 5.3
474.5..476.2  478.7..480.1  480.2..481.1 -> -0.03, 5.44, 5.09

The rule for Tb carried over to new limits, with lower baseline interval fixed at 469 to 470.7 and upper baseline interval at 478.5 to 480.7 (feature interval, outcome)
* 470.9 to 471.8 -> 0.02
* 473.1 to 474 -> -0.01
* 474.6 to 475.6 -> -0.07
